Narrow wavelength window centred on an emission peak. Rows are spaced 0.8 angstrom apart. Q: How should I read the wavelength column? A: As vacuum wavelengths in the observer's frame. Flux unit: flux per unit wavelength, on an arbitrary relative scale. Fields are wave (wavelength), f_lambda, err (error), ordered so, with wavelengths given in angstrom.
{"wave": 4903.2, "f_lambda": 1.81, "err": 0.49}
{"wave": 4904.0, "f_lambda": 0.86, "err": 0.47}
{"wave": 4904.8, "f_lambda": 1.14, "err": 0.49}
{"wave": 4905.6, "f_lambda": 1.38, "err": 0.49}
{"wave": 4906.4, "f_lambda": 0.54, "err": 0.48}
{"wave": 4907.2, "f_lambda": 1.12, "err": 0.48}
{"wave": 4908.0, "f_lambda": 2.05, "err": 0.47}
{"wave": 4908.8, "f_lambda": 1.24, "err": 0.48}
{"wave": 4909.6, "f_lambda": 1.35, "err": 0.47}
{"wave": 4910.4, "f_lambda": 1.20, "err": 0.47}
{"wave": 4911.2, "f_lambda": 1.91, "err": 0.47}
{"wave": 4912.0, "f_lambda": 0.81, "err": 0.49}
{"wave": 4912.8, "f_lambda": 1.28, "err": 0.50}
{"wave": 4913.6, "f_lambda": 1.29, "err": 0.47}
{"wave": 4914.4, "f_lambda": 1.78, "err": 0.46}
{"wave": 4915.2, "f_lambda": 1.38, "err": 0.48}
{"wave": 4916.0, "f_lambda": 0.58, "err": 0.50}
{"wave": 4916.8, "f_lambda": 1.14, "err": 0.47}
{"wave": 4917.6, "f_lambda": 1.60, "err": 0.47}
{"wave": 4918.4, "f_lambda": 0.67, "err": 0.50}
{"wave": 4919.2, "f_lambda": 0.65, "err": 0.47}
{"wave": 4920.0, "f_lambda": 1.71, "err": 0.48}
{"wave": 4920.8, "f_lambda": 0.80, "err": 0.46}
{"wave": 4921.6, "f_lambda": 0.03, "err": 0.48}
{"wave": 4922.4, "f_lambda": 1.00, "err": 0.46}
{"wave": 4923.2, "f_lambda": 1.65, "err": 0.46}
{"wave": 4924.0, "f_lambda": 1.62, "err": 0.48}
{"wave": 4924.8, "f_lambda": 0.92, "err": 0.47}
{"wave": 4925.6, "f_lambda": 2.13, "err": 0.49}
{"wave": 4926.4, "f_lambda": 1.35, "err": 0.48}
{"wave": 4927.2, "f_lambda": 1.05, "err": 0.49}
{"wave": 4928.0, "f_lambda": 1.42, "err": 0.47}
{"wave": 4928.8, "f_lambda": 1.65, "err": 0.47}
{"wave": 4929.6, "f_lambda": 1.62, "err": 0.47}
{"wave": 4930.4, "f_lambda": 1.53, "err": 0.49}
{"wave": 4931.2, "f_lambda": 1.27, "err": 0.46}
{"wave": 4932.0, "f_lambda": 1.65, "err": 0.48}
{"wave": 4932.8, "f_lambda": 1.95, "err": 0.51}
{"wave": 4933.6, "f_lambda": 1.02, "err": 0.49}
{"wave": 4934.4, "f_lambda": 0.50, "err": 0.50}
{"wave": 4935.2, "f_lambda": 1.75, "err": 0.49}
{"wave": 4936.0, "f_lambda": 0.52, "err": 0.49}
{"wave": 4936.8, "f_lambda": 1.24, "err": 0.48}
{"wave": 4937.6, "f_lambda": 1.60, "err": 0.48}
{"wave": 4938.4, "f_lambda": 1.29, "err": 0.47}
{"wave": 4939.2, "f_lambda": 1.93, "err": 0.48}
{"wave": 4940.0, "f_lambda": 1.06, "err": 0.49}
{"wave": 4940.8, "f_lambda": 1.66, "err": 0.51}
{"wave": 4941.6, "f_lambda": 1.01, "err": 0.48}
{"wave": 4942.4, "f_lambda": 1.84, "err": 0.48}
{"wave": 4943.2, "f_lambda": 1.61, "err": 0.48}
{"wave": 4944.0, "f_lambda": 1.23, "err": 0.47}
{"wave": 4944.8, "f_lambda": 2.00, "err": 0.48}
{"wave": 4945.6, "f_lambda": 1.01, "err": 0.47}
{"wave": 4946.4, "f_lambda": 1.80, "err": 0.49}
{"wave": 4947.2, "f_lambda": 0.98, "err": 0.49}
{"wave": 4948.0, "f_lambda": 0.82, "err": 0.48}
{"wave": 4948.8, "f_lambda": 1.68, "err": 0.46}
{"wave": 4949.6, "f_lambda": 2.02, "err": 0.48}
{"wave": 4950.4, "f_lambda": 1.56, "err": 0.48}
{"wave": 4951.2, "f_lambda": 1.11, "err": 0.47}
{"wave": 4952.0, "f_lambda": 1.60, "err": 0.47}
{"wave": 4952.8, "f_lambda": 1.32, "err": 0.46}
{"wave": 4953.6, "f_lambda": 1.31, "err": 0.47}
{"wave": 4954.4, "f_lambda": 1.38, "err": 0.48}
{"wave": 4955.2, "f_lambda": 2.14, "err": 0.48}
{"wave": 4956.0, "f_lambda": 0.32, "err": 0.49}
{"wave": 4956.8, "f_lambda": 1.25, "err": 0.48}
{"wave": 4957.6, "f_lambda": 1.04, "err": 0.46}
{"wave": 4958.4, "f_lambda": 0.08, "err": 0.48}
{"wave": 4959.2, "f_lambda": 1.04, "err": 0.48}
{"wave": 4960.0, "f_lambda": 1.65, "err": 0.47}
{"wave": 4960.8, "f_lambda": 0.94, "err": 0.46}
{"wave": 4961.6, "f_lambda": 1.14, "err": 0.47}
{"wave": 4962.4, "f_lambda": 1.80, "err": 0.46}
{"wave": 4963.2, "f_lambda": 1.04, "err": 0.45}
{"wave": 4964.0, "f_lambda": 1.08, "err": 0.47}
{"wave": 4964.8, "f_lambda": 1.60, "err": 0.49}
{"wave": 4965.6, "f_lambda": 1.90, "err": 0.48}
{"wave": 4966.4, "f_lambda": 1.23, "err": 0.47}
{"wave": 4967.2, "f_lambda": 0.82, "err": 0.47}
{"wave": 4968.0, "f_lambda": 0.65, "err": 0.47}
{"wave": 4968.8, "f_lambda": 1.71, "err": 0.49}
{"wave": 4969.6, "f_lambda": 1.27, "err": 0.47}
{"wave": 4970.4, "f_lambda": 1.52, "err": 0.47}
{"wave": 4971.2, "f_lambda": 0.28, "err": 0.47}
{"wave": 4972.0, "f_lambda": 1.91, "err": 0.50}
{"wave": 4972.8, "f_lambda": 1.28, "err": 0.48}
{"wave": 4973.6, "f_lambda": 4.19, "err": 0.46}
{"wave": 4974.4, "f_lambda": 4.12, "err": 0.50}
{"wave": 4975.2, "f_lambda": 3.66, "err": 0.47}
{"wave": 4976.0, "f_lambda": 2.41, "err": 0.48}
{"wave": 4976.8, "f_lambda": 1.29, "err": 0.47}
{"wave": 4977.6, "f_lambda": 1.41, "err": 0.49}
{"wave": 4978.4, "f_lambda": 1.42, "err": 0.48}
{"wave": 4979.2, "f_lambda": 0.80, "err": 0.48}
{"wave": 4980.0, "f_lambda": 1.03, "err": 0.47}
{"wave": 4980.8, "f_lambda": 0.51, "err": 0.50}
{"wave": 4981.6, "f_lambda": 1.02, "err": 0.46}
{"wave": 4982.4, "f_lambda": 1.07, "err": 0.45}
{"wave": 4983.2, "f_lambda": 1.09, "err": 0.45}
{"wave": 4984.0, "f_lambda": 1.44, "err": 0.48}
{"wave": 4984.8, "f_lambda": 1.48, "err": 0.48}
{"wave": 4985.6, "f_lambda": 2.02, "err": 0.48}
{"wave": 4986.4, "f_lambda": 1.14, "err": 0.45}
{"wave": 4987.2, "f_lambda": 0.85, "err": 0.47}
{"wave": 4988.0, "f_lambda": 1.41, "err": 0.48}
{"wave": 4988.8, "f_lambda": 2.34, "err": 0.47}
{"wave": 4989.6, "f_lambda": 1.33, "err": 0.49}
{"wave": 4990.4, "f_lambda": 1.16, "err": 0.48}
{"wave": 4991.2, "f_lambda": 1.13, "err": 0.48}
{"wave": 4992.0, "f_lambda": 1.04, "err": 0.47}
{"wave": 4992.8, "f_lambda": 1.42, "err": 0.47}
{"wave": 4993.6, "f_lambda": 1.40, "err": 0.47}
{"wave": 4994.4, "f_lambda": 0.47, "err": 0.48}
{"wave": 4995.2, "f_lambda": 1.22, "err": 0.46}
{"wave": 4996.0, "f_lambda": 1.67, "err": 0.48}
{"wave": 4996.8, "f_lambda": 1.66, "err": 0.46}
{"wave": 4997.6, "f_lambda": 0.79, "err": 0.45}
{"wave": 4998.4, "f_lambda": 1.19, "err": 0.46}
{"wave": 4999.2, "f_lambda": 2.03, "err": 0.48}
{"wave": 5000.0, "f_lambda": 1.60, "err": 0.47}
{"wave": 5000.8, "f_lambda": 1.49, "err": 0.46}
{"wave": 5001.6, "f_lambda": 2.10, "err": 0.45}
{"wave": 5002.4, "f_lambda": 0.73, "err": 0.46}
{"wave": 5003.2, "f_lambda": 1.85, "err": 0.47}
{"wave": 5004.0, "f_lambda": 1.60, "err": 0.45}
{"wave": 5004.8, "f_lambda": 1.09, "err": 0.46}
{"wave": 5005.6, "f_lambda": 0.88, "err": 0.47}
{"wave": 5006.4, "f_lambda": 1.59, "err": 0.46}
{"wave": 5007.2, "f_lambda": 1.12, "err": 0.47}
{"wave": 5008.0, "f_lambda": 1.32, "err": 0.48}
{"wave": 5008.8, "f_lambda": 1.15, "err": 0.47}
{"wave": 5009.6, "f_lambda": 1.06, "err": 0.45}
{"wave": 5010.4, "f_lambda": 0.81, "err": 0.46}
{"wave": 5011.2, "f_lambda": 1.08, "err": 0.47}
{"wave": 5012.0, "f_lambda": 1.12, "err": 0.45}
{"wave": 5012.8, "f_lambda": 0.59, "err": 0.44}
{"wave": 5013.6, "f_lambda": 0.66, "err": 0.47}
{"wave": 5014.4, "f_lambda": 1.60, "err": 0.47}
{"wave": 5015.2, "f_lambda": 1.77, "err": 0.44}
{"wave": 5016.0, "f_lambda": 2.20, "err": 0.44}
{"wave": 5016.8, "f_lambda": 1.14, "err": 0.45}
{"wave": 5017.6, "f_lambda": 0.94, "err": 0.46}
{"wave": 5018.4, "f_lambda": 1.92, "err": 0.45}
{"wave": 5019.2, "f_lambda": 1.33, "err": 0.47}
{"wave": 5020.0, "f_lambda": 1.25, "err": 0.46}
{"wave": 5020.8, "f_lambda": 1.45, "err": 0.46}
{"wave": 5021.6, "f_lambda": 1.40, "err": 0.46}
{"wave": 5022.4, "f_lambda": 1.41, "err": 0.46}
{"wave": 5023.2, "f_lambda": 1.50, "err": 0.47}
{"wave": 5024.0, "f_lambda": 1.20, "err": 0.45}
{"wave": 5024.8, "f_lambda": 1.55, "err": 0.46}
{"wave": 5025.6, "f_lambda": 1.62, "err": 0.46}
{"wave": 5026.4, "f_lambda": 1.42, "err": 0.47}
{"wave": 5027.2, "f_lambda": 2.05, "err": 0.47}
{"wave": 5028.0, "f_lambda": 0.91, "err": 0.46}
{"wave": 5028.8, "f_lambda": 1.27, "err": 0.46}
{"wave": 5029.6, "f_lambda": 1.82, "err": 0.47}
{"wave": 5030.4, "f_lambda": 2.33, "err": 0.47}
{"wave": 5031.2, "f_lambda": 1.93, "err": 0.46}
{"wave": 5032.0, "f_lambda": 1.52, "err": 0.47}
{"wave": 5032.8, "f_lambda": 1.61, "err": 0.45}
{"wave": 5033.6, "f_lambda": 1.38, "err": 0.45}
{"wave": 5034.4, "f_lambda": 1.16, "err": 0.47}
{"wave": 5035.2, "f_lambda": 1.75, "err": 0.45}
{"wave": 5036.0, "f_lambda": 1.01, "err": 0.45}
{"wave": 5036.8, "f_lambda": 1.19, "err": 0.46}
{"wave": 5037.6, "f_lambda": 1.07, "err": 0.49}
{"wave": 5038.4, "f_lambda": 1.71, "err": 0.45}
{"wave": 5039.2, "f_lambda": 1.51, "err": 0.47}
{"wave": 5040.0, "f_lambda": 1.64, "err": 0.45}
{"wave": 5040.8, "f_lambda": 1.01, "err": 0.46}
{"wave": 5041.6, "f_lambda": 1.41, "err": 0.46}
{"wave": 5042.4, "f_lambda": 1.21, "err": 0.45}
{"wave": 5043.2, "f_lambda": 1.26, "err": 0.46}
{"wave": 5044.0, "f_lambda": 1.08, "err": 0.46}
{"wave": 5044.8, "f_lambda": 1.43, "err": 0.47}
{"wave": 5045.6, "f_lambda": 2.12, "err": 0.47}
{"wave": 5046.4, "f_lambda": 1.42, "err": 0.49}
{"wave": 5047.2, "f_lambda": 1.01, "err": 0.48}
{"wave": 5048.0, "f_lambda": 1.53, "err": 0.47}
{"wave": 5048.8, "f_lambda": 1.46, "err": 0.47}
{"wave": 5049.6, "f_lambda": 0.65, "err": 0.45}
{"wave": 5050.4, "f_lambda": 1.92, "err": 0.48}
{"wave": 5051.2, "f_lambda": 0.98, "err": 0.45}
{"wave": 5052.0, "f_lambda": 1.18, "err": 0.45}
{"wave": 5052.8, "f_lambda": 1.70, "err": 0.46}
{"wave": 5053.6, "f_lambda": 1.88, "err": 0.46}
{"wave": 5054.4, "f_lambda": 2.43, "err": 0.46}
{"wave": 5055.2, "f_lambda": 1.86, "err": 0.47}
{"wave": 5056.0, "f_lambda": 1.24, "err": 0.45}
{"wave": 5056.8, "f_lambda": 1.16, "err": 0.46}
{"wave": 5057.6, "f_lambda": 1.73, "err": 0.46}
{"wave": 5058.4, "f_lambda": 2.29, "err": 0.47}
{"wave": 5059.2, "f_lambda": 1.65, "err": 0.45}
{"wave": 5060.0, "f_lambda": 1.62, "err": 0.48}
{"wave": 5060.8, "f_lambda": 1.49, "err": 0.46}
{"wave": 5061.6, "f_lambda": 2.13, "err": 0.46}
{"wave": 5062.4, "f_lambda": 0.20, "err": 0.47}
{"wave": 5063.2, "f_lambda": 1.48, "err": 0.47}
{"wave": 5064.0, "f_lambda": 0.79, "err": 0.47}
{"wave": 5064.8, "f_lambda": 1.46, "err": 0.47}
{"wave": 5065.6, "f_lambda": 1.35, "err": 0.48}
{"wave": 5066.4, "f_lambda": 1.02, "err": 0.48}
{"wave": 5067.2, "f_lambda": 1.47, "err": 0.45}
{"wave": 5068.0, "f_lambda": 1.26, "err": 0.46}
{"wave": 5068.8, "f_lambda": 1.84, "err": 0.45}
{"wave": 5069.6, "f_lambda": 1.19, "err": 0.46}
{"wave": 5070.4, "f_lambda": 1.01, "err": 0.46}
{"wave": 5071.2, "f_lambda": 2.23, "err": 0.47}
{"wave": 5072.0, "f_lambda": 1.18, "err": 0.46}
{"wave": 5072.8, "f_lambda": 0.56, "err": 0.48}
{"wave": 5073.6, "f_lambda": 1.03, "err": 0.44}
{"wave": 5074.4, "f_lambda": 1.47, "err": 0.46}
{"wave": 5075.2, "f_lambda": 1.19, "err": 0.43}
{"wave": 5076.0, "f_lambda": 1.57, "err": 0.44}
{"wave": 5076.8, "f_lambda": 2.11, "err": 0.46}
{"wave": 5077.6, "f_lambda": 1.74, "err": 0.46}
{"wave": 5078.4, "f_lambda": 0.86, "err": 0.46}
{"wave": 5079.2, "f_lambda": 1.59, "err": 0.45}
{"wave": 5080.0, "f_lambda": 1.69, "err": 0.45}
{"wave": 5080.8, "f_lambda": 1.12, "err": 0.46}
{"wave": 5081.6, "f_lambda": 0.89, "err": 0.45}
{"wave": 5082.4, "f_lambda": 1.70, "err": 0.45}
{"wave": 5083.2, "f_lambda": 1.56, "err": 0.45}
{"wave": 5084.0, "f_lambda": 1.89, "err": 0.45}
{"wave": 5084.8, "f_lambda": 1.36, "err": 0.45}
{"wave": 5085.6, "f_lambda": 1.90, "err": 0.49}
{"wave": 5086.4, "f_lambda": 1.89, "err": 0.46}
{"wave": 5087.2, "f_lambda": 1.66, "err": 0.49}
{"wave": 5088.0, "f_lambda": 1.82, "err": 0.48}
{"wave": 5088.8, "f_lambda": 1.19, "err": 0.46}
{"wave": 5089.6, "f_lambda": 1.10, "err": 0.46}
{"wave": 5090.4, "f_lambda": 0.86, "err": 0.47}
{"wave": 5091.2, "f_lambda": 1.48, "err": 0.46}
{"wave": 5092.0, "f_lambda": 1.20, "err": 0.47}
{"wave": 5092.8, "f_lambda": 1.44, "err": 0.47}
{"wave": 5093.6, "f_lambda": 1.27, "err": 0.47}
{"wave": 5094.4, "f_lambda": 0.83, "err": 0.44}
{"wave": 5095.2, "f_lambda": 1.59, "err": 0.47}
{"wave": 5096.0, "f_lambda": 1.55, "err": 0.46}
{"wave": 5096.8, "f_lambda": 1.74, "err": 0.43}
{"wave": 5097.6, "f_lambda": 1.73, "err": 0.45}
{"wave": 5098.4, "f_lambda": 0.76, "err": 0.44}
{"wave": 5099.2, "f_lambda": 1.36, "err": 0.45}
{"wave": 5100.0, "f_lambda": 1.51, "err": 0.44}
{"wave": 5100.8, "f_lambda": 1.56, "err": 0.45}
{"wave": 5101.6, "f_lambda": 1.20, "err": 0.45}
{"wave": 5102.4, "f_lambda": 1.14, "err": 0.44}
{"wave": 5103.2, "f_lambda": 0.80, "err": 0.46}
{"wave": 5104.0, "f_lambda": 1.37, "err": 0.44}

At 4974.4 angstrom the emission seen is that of H-gamma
